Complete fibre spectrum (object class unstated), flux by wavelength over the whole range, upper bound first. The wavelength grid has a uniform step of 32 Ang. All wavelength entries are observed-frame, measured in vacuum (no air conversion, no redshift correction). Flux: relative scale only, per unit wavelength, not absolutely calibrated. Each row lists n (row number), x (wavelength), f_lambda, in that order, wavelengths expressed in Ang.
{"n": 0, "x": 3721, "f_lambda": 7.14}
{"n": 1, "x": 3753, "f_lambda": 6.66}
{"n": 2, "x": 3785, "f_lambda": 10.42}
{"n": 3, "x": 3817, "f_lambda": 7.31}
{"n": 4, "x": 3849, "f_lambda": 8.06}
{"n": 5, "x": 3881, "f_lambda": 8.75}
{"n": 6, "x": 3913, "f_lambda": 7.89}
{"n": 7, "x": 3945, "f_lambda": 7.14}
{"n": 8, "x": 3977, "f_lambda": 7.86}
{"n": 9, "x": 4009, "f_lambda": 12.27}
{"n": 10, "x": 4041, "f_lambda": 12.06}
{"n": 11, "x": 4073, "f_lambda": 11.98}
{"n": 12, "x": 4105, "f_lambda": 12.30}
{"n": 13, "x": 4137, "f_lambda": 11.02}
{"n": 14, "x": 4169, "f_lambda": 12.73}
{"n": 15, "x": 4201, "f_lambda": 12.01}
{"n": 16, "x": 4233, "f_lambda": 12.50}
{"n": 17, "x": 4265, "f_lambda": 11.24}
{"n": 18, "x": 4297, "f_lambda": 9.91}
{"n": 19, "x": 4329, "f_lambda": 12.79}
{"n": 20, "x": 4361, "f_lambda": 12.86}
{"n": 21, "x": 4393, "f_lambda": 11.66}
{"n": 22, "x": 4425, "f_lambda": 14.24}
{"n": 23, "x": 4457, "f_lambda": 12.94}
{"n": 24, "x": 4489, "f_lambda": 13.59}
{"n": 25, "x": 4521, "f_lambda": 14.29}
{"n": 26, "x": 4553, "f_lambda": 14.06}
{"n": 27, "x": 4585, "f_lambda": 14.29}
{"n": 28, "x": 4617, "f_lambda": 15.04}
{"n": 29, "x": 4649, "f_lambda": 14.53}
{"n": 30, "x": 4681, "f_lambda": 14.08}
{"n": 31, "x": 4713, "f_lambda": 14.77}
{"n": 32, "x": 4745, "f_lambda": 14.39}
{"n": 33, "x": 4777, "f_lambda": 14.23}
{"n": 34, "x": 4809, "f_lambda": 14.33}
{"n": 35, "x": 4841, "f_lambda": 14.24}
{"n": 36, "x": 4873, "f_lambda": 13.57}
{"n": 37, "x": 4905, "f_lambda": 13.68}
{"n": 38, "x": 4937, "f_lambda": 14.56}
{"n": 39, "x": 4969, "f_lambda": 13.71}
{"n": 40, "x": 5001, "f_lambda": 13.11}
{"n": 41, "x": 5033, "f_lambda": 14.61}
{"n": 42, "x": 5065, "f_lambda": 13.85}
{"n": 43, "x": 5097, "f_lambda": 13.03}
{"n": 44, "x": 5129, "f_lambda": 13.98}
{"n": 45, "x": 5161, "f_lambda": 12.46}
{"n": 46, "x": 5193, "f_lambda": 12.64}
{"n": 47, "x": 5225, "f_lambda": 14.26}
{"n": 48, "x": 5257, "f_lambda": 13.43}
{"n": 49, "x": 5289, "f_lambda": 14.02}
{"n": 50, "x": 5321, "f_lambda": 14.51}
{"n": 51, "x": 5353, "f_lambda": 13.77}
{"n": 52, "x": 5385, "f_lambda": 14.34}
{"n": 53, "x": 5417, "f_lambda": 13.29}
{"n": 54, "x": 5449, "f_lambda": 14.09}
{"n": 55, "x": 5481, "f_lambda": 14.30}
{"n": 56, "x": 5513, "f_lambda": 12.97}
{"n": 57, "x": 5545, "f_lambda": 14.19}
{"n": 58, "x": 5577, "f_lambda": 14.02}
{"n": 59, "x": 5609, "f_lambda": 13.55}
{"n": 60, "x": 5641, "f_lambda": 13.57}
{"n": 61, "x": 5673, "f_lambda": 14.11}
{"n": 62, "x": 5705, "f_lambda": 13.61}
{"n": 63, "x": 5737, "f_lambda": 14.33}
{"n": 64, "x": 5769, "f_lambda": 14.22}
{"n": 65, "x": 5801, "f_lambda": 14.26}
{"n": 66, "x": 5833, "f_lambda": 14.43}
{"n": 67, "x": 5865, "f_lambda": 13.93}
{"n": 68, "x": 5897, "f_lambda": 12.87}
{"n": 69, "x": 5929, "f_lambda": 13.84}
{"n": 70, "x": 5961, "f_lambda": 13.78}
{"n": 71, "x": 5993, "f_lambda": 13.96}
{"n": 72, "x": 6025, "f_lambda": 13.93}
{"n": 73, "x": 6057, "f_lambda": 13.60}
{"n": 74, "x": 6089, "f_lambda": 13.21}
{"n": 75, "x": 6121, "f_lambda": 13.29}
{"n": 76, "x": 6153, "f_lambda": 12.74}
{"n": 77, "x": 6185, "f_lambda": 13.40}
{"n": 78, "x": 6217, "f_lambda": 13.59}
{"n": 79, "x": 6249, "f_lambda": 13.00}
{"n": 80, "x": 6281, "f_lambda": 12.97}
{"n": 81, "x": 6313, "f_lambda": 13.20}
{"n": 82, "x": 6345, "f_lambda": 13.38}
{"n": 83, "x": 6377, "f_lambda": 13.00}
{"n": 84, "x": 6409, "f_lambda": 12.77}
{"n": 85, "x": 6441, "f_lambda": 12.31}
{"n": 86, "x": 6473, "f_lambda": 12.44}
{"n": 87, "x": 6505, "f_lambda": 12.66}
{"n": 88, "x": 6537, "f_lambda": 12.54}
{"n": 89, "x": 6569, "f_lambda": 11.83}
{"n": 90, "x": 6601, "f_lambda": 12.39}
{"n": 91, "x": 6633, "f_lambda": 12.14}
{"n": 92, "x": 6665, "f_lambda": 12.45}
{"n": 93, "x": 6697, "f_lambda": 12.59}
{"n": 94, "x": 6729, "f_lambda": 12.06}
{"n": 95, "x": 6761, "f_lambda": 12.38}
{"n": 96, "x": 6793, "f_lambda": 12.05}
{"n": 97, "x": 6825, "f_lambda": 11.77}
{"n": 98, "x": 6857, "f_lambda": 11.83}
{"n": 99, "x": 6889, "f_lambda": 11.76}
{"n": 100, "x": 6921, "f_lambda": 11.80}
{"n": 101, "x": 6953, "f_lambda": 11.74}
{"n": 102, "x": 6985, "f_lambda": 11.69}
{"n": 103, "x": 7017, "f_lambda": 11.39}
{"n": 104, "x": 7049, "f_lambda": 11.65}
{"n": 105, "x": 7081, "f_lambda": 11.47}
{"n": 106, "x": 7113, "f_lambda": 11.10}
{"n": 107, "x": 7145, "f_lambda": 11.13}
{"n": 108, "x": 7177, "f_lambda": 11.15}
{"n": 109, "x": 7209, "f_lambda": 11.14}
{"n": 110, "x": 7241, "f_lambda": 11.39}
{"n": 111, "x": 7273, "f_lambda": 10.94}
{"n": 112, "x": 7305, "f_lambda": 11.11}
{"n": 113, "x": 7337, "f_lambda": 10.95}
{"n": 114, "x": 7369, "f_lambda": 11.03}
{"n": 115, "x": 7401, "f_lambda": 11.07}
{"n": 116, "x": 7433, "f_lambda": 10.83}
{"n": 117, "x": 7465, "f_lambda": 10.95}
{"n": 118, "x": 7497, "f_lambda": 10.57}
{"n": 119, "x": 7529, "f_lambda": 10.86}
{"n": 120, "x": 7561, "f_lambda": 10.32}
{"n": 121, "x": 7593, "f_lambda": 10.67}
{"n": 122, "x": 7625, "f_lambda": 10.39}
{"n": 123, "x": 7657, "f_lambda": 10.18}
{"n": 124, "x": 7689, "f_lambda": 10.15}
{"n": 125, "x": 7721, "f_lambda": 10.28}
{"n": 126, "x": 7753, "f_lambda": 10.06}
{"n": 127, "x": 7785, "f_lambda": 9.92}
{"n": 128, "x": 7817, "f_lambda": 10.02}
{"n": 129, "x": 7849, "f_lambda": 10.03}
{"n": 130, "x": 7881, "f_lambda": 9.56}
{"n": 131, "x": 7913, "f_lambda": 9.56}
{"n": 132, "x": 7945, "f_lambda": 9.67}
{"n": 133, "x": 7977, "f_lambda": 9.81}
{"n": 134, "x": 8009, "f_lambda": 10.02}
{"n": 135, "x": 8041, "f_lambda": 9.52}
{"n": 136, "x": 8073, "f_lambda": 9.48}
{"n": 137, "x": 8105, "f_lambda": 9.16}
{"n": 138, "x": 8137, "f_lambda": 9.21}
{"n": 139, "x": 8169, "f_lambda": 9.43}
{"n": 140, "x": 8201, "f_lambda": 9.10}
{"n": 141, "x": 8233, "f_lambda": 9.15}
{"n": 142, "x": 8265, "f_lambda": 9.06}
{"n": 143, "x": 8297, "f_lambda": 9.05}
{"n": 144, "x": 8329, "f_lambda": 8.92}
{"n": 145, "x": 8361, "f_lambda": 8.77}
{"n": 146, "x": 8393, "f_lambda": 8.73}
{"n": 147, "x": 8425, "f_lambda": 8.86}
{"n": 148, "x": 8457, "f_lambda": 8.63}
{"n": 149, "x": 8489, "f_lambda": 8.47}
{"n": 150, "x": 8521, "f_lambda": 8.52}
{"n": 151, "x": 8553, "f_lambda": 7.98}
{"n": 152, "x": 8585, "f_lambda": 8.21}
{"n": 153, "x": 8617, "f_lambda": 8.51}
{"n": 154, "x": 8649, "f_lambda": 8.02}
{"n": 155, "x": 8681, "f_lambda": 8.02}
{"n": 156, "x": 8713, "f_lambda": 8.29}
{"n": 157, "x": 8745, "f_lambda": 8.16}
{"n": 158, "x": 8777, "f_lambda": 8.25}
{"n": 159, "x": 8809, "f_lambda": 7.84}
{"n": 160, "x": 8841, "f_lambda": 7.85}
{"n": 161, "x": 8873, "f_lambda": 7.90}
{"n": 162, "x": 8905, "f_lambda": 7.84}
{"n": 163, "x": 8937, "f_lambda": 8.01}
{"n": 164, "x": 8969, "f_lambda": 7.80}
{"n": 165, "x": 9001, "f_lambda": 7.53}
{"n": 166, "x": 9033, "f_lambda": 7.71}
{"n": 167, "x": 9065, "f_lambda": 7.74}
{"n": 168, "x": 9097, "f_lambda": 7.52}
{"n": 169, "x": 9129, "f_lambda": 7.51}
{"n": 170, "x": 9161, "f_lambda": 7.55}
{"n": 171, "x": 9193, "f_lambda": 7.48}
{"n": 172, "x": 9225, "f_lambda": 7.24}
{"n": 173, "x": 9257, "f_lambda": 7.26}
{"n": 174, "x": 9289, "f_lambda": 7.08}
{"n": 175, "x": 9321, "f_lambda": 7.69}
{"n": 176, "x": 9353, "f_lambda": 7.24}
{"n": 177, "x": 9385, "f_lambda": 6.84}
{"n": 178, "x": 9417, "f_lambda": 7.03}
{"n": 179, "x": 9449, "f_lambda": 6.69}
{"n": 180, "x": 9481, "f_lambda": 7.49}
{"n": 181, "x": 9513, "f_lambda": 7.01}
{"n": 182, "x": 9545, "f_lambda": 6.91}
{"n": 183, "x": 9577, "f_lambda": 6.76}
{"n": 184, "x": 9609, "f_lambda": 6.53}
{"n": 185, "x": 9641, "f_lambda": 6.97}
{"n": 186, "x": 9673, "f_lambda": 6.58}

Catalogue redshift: 0.00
